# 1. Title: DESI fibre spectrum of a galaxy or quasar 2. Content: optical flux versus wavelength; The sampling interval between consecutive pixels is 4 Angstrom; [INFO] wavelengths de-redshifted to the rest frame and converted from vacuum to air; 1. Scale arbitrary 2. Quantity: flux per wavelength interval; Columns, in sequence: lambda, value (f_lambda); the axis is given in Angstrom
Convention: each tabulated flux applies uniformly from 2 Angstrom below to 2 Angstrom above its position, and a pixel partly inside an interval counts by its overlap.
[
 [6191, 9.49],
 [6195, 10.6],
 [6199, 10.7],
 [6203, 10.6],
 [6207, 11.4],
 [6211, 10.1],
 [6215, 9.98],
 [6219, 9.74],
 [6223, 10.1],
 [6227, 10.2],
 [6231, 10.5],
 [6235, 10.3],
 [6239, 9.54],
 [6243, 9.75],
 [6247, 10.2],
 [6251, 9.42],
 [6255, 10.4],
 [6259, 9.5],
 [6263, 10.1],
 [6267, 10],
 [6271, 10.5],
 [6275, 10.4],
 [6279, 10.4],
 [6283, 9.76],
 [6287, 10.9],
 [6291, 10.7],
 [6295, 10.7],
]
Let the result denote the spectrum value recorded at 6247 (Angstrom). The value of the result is 10.2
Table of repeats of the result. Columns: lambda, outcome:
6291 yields 10.7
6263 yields 10.1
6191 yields 9.49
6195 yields 10.6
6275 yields 10.4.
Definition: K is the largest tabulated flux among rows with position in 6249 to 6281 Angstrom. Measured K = 10.5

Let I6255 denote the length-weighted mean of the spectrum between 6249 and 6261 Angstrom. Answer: 9.77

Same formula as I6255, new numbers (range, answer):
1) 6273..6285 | 10.2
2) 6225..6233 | 10.3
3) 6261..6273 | 10.2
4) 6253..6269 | 10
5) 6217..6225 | 9.92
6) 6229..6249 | 10.1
